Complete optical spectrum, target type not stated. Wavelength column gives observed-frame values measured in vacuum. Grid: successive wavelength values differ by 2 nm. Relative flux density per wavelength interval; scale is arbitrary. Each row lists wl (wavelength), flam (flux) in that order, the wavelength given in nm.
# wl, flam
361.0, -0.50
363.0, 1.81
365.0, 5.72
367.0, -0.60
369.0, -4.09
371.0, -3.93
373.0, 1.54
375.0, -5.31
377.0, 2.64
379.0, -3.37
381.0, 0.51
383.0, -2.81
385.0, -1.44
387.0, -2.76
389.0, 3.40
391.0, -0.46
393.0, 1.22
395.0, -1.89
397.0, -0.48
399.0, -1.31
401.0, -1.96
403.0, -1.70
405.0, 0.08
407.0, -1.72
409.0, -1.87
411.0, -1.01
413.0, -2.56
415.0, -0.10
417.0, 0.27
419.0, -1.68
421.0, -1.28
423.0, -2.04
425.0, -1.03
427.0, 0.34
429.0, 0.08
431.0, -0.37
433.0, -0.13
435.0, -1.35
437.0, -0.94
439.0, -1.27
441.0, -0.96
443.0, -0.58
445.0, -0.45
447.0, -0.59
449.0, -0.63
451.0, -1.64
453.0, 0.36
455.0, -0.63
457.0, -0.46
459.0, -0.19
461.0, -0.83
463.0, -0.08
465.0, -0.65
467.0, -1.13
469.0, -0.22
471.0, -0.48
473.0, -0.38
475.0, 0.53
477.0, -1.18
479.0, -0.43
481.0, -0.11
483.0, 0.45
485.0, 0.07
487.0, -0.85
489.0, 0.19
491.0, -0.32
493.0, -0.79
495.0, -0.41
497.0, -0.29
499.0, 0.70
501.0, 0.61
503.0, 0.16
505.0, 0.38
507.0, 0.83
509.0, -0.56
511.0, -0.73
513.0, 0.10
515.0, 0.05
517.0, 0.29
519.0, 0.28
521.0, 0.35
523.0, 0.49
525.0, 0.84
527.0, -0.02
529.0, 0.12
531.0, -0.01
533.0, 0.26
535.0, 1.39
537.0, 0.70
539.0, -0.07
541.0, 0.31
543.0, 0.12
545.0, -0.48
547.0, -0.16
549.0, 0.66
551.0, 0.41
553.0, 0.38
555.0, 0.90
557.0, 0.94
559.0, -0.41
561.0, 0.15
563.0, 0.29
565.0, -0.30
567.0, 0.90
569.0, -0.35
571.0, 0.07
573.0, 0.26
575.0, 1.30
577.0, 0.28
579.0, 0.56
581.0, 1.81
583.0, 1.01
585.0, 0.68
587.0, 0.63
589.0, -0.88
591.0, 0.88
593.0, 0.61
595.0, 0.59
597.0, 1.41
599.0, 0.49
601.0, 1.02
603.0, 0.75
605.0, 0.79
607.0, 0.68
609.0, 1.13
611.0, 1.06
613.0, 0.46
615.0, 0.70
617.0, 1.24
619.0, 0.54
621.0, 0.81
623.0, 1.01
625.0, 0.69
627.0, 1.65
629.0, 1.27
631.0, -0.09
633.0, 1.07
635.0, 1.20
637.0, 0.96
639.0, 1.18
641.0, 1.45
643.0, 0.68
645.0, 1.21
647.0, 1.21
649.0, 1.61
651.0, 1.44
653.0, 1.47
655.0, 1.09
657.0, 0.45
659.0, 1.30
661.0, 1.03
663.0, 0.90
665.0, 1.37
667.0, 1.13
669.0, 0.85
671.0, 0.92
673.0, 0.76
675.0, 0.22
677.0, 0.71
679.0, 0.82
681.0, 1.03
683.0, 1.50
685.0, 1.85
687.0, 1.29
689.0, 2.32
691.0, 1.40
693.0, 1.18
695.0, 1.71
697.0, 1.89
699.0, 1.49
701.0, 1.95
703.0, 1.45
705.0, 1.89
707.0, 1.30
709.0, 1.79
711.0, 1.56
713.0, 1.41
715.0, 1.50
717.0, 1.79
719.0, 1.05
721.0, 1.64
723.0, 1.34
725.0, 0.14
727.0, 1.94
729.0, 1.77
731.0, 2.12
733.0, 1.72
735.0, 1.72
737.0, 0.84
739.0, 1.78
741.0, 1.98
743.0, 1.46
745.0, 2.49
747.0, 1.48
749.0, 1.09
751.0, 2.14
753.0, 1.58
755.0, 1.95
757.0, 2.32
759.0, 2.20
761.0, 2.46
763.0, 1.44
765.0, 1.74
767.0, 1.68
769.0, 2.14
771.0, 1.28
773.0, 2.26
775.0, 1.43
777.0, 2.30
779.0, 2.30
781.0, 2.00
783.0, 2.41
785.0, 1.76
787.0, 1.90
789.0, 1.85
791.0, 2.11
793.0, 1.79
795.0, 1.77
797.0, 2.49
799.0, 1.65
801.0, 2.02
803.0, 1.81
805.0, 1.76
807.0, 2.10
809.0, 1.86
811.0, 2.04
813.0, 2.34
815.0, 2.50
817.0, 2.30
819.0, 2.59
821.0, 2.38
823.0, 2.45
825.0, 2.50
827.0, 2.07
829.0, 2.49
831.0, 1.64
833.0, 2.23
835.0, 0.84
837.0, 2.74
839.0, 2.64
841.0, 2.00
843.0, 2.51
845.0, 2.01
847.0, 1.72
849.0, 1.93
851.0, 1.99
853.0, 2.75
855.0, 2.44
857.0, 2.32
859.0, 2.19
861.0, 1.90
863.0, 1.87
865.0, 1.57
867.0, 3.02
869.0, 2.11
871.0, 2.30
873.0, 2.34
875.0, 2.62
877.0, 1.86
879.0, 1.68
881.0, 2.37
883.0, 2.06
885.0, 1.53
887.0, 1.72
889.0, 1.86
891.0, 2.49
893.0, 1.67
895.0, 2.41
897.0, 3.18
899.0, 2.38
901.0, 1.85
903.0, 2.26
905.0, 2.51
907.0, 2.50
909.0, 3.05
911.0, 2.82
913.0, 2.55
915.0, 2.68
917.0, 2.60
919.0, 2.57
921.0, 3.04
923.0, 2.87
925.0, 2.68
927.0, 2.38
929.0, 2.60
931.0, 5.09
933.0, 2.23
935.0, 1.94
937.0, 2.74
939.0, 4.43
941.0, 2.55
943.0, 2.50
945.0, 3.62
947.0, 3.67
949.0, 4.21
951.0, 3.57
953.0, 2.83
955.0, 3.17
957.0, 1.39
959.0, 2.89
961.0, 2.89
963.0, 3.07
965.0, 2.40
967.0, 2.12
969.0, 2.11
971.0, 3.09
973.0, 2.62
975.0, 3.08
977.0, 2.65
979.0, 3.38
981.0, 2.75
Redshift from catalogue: 0.713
